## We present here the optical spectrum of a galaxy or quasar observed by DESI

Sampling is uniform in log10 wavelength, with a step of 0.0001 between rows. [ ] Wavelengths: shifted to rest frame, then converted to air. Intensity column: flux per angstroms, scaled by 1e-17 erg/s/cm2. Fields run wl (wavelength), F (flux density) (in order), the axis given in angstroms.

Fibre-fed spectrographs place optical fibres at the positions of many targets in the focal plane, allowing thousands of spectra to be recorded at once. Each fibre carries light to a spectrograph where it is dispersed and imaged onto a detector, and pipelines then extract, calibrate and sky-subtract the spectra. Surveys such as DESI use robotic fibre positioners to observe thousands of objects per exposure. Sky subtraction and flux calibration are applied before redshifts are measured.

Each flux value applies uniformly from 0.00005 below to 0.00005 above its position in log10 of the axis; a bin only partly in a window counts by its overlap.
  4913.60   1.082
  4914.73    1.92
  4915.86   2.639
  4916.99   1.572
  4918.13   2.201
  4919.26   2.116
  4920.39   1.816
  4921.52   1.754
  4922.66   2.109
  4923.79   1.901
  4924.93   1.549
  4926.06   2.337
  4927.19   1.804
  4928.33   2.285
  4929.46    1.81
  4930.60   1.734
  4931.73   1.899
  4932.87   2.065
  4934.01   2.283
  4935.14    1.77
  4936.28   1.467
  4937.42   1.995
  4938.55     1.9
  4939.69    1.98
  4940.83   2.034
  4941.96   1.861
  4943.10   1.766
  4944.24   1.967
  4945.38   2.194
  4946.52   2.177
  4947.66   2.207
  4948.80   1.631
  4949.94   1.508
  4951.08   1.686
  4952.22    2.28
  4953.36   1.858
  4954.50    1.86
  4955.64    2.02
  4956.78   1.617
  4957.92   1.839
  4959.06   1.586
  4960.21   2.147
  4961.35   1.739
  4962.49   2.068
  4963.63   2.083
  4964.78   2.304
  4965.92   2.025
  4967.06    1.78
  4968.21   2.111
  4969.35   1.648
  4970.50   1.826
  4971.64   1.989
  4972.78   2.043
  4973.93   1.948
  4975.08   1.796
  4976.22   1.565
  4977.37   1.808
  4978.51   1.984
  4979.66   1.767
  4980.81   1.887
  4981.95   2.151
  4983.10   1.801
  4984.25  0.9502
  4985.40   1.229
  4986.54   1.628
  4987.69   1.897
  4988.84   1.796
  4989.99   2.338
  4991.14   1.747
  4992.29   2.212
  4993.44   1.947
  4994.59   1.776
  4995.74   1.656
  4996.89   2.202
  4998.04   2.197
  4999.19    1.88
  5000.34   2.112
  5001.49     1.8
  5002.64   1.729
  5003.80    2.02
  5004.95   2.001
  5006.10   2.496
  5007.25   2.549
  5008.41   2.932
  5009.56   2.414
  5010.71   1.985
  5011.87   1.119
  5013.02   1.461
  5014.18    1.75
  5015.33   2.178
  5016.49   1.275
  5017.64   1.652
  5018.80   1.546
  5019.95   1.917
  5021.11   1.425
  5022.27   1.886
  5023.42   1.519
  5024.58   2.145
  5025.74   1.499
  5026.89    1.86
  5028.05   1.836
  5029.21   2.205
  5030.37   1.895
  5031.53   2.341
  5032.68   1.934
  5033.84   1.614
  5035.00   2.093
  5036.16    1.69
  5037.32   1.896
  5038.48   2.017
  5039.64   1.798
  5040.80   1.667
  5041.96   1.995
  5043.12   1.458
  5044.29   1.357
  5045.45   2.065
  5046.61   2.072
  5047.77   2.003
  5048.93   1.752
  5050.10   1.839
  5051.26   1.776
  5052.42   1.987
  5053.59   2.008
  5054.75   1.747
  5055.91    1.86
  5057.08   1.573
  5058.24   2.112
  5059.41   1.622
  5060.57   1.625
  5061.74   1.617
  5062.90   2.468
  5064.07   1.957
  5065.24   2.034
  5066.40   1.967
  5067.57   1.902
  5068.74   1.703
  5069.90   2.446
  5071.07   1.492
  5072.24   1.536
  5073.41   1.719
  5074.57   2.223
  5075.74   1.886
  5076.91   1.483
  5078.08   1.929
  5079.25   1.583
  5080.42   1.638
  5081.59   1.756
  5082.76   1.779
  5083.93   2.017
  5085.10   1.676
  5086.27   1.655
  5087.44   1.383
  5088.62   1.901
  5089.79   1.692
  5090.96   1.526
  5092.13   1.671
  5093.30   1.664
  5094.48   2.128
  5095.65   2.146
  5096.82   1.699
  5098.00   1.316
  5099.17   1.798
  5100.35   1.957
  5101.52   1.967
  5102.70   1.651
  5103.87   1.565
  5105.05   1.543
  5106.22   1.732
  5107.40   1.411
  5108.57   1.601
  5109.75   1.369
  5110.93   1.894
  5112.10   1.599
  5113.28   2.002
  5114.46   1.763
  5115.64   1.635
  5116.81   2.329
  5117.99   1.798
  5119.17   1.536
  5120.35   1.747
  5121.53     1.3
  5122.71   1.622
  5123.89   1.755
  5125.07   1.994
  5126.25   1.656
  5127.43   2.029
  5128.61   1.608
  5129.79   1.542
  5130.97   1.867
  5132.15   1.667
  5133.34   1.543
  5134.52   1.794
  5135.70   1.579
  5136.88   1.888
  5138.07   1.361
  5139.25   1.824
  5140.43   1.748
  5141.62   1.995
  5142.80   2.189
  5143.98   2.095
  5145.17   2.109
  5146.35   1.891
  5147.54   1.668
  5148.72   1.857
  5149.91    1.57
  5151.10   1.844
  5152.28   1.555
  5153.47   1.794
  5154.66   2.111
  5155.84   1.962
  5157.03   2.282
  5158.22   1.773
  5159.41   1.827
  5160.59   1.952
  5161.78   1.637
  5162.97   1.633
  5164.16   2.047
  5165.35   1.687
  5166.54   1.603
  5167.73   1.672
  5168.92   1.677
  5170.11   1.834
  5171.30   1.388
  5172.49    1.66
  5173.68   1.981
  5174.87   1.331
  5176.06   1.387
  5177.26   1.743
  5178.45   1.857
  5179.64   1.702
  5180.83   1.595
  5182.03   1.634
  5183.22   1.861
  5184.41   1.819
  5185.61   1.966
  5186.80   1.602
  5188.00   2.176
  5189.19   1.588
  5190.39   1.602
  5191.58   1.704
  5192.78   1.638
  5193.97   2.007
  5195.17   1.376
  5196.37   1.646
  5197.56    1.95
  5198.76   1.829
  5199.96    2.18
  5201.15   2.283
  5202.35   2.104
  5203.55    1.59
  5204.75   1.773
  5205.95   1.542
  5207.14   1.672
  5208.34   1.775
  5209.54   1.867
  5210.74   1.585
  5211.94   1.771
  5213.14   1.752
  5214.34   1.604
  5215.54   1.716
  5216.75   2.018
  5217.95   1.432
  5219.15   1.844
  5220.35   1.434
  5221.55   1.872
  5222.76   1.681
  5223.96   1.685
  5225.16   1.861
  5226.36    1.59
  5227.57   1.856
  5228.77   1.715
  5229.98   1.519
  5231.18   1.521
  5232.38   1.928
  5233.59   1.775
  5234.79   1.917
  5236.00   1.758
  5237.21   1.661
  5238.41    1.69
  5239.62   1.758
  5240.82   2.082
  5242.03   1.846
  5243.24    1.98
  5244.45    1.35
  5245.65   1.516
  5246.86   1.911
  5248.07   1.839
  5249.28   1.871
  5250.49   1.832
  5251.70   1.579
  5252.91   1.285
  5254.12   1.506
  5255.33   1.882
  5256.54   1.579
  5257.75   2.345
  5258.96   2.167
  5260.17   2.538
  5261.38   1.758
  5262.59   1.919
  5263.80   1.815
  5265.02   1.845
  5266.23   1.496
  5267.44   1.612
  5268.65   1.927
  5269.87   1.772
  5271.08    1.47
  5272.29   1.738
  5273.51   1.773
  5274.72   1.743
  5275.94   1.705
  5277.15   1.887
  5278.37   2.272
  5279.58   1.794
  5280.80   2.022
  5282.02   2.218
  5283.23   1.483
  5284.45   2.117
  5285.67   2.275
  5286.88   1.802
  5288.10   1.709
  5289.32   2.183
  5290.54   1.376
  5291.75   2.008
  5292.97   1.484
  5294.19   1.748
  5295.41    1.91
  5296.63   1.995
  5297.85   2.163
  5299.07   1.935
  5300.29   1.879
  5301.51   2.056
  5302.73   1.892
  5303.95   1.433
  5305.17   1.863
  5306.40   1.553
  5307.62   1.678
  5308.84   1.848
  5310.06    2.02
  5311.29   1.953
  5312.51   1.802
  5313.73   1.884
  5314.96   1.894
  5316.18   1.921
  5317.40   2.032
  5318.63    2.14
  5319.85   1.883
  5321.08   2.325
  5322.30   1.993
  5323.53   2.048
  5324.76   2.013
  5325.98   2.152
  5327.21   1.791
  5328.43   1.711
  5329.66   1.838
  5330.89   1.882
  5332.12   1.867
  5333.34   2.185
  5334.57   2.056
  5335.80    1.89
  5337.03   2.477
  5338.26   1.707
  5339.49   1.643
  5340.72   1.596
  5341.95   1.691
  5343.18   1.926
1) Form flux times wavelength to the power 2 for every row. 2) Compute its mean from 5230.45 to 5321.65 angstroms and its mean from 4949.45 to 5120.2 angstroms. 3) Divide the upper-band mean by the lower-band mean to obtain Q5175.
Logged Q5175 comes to 1.10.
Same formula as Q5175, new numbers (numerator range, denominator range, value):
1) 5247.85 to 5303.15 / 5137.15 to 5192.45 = 1.09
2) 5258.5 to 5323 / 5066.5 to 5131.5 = 1.16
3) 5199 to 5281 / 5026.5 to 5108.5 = 1.05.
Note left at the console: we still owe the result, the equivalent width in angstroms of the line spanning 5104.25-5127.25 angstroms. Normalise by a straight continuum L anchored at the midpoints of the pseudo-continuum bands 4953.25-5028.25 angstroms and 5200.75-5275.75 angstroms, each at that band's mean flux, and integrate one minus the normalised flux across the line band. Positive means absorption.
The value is 1.46 angstroms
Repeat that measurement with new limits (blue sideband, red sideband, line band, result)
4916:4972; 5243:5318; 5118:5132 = 1.3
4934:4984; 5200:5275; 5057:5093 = 1.0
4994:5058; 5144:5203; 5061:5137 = 3.3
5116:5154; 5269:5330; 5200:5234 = 1.5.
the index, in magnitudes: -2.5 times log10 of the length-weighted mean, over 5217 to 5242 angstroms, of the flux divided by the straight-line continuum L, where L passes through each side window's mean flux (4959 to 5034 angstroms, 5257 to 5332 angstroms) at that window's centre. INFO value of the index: 0.09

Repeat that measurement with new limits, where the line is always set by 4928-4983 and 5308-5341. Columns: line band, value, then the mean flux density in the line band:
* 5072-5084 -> 0.09 mag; 1.77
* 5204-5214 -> 0.13 mag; 1.71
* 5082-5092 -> 0.13 mag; 1.7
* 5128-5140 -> 0.16 mag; 1.67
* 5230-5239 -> 0.12 mag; 1.74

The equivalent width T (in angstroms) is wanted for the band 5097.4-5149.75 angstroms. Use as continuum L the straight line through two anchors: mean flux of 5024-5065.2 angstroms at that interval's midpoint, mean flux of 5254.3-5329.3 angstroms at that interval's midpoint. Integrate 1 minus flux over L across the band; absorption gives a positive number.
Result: 3.67 angstroms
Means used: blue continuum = 1.87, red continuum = 1.89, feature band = 1.74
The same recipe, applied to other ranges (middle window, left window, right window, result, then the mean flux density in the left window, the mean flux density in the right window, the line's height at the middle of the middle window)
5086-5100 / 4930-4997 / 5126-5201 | 0.71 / 1.88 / 1.77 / 1.81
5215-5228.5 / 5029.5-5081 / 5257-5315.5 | 1.00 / 1.85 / 1.87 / 1.86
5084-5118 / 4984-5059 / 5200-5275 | 1.91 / 1.87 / 1.77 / 1.83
